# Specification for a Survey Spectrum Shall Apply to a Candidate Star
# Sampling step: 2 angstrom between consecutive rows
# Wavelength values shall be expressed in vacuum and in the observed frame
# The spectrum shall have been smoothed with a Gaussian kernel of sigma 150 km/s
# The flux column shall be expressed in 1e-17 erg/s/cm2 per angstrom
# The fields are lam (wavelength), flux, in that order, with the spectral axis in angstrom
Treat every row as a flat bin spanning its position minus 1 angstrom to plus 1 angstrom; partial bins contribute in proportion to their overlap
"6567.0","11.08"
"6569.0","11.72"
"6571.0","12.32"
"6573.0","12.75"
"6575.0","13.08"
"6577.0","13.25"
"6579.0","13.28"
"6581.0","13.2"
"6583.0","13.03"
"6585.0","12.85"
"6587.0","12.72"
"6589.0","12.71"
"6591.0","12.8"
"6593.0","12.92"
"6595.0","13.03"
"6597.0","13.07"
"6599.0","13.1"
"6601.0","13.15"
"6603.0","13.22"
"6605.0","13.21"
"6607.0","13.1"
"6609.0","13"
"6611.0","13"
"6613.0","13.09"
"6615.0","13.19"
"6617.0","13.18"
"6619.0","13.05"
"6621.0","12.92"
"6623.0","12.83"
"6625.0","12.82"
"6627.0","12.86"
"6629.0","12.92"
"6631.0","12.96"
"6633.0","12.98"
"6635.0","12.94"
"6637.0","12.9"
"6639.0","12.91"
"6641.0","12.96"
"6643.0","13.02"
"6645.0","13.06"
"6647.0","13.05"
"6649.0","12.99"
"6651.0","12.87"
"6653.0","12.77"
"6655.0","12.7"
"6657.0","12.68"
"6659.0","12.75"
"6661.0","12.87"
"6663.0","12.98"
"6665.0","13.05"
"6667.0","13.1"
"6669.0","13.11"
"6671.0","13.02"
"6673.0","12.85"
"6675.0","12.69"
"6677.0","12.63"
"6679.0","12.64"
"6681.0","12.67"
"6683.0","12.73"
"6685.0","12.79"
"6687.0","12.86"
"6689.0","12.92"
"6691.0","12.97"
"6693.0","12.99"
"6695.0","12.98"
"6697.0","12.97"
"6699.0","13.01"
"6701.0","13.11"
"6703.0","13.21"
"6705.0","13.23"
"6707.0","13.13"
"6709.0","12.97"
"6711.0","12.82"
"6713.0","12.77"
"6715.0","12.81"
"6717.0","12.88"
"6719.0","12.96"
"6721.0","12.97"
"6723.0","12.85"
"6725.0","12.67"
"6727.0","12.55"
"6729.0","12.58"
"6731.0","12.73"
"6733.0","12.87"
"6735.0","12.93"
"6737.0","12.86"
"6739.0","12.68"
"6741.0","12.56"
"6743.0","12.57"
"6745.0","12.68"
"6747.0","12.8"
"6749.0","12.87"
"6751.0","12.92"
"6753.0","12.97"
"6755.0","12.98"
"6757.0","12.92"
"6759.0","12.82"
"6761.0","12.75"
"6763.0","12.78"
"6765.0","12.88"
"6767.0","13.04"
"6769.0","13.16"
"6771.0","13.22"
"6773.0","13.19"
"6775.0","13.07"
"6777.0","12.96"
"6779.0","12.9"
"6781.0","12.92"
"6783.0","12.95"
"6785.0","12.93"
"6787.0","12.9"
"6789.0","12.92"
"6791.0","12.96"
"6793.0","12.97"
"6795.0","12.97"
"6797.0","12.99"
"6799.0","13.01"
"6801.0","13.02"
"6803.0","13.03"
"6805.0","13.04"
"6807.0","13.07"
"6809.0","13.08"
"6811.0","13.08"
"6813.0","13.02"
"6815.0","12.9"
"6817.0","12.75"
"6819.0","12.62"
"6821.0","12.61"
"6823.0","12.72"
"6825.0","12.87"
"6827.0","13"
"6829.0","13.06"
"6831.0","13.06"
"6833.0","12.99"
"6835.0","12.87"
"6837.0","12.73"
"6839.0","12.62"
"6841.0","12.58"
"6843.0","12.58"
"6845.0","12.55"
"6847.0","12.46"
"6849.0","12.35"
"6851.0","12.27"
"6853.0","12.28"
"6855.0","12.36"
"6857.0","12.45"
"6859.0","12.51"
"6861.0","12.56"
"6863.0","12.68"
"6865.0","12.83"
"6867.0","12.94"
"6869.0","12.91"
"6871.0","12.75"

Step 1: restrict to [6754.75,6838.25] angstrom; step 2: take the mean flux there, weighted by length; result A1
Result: 12.9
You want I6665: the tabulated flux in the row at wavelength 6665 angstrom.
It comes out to 13.05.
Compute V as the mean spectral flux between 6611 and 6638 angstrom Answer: 13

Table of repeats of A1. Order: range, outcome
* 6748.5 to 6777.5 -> 13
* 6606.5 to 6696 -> 12.9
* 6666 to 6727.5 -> 12.9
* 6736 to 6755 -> 12.8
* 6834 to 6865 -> 12.5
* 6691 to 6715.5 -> 13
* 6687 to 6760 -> 12.9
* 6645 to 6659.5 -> 12.8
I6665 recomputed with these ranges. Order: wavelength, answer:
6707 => 13.13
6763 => 12.78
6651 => 12.87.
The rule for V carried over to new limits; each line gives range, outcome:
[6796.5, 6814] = 13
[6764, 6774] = 13.1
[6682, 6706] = 13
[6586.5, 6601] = 12.9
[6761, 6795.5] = 13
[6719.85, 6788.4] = 12.9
